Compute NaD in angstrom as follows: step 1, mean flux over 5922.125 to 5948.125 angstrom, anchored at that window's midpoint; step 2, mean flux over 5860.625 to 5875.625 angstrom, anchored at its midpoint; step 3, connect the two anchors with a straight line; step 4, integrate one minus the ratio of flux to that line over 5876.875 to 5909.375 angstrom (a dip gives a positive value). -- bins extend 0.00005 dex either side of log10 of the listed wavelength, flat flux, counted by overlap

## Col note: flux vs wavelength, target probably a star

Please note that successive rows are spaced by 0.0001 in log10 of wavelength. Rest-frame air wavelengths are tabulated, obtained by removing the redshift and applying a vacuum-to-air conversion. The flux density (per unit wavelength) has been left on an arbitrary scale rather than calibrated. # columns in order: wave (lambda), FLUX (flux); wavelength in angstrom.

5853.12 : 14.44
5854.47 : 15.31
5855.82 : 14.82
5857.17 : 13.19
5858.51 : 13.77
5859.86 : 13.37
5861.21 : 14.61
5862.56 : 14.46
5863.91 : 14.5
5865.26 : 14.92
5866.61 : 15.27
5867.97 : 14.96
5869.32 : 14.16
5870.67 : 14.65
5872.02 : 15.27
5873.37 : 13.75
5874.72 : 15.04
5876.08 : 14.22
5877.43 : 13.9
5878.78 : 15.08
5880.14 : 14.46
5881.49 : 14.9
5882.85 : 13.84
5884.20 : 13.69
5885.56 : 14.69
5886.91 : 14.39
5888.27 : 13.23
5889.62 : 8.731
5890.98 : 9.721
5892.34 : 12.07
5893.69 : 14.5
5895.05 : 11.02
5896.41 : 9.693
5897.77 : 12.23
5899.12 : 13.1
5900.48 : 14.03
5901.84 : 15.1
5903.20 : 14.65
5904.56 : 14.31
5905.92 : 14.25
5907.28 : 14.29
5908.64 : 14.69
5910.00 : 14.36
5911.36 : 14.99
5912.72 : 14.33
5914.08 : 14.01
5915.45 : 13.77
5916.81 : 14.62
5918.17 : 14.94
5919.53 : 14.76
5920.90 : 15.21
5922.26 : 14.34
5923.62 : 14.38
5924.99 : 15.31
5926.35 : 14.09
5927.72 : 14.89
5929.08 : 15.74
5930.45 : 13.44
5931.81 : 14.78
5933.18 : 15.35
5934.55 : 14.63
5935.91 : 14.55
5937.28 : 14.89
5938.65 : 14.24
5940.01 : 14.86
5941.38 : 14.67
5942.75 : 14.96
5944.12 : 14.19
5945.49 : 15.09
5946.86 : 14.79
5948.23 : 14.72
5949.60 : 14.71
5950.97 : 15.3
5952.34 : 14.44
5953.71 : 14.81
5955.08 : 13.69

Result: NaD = 2.9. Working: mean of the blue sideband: 14.7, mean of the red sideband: 14.7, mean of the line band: 13.4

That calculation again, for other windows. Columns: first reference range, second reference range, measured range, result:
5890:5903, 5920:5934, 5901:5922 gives -1.6 angstrom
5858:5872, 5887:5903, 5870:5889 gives -1.3 angstrom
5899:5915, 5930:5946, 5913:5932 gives -0.1 angstrom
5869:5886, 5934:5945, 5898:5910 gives 0.2 angstrom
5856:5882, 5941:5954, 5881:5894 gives 1.5 angstrom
